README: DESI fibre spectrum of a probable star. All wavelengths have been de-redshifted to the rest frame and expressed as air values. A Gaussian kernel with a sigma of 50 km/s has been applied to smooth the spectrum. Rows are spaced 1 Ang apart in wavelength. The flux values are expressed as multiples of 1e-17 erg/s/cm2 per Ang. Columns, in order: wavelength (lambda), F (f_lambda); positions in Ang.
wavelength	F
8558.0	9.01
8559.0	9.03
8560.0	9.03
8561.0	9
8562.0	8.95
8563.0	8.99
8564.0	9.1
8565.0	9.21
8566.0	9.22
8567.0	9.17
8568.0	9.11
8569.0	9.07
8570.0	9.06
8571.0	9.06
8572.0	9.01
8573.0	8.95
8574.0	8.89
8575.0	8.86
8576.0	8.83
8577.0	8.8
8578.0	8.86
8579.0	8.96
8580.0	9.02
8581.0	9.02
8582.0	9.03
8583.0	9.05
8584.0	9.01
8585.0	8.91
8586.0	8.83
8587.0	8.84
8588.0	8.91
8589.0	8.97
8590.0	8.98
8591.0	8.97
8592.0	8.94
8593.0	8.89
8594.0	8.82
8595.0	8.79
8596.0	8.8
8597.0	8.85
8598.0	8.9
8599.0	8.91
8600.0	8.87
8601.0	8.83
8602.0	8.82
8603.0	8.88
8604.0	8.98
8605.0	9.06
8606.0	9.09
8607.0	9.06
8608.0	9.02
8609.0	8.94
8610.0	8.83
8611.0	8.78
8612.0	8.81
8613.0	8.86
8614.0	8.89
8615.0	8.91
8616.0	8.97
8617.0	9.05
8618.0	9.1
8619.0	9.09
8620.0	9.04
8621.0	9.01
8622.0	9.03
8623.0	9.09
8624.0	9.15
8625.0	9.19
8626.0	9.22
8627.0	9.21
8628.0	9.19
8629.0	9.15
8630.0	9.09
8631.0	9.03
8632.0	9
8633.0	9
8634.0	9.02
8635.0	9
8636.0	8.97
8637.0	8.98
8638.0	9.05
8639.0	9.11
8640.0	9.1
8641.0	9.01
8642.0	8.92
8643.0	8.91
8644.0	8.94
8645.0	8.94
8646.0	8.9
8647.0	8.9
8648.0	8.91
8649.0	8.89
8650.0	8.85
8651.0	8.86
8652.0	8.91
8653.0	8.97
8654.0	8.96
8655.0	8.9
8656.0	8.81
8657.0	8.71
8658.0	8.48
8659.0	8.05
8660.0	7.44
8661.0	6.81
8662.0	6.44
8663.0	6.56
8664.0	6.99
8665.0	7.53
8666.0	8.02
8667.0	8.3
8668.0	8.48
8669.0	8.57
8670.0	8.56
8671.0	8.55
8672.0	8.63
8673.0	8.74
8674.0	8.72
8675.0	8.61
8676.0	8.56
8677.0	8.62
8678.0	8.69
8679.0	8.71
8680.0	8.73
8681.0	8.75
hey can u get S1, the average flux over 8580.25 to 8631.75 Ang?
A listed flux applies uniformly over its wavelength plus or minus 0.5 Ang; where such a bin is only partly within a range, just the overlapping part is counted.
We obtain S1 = 8.97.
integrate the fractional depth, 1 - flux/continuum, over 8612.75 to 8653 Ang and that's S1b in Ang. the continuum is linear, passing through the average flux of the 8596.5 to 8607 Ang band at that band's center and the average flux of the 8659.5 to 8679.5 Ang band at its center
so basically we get -2.3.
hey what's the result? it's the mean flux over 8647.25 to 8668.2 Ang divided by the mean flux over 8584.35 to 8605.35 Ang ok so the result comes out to 0.9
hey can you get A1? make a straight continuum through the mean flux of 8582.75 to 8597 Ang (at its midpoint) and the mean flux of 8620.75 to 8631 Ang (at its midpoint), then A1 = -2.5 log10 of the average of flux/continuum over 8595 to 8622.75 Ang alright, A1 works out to 0.01 mag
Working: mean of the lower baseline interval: 8.9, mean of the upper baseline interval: 9.13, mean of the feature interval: 8.94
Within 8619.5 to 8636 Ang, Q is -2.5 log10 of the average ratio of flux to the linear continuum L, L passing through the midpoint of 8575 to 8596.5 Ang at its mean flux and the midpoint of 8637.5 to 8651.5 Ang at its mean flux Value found -0.02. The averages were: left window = 8.91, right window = 8.95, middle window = 9.09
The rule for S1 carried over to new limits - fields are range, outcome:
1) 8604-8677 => 8.73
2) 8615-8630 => 9.1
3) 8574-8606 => 8.91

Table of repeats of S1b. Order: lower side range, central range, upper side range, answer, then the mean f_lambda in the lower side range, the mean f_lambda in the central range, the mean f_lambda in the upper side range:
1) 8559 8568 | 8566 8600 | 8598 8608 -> 0.3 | 9.08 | 8.94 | 8.95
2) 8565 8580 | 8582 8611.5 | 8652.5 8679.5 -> -0.4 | 9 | 8.92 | 8.24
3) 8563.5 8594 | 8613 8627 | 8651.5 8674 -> -0.8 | 8.98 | 9.06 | 8.17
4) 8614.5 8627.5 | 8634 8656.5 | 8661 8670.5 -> -1.7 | 9.08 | 8.95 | 7.67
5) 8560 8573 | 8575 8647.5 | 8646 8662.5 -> -1.8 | 9.07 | 8.97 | 8.44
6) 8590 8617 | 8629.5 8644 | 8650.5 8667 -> -1.1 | 8.91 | 9.01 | 8.04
